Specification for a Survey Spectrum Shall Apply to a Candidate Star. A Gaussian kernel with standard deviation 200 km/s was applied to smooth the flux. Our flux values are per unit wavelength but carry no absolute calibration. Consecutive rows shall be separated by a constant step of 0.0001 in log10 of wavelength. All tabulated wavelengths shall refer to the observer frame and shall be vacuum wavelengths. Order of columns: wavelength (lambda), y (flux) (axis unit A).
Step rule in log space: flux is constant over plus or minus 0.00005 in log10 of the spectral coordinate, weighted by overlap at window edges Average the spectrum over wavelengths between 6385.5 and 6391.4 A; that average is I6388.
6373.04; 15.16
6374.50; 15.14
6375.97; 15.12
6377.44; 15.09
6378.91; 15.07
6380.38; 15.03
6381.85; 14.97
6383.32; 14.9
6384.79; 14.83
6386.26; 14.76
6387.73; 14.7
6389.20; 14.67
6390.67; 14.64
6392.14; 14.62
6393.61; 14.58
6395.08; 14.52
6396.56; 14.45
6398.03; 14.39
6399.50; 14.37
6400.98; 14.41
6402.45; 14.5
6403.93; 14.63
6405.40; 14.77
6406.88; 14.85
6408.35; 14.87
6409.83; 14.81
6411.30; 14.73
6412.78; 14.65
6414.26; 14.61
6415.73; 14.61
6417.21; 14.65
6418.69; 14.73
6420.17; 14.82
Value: 14.7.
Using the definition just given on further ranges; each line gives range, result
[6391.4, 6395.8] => 14.6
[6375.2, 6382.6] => 15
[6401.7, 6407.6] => 14.7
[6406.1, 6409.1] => 14.8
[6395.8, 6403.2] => 14.4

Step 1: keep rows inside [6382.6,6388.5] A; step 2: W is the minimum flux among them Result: 14.7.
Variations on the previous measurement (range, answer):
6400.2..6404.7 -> 14.41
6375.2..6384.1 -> 14.9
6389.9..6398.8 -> 14.39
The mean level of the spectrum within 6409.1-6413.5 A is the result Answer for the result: 14.7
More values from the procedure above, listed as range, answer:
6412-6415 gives 14.6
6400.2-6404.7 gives 14.5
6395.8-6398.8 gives 14.4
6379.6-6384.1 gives 15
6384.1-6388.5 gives 14.8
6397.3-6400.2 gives 14.4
